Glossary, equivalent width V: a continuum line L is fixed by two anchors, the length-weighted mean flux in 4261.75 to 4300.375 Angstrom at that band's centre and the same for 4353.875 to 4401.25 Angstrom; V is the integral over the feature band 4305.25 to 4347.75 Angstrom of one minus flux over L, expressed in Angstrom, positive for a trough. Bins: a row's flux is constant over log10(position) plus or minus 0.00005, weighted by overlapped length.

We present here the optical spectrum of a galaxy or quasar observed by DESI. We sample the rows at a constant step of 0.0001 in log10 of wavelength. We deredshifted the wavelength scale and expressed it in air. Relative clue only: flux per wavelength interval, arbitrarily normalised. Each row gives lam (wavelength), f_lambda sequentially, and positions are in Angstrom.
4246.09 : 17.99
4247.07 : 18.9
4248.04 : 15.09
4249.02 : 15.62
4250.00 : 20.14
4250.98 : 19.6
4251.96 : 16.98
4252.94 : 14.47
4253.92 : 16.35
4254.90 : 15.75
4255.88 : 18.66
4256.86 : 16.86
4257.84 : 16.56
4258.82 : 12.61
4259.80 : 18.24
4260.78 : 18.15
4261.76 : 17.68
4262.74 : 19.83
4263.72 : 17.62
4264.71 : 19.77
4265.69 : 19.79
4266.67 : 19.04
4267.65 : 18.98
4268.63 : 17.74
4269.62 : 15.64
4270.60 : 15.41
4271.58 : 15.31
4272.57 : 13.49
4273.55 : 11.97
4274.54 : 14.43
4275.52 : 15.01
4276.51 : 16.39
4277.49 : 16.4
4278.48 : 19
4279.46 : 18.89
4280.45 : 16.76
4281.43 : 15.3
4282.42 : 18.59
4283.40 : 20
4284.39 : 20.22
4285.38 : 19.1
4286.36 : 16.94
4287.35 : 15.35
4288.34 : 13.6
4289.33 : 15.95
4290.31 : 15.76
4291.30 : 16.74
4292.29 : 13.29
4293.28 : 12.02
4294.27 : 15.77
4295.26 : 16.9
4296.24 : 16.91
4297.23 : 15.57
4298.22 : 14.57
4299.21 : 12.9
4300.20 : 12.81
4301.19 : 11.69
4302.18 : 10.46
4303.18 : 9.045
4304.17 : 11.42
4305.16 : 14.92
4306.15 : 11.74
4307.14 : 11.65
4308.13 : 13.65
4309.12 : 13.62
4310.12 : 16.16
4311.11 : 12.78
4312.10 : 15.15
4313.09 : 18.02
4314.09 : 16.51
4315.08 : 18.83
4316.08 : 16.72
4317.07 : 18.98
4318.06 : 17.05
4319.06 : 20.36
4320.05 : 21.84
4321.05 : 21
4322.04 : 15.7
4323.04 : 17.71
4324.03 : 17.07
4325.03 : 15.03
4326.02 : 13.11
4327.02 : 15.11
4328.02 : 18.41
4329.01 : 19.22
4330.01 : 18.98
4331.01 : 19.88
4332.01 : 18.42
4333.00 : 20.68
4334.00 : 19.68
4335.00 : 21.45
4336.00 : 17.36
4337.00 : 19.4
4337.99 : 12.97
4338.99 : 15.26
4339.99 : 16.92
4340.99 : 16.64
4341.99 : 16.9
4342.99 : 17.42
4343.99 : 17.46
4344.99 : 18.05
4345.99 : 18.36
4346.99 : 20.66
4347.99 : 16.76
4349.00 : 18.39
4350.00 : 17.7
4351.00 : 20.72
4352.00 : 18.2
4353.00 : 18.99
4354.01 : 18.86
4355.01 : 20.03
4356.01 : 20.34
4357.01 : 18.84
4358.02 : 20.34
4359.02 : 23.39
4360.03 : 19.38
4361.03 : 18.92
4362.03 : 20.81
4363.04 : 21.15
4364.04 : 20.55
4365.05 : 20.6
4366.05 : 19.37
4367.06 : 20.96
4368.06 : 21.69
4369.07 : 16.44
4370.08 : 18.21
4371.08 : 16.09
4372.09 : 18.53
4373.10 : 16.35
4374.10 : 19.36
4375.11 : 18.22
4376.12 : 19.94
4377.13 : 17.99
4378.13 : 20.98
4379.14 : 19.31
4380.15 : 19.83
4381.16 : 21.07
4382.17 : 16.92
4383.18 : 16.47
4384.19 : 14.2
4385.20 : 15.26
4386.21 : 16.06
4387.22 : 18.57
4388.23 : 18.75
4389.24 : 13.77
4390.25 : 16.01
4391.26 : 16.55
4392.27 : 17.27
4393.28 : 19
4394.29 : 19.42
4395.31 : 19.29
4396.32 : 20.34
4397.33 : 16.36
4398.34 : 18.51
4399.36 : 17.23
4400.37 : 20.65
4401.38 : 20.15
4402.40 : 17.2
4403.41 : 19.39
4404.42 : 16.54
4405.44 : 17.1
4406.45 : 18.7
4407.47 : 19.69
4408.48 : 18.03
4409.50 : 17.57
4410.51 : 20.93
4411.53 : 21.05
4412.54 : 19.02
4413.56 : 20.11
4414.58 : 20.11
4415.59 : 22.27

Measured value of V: 0.9 Angstrom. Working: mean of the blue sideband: 16.4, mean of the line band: 17.2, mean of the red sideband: 18.7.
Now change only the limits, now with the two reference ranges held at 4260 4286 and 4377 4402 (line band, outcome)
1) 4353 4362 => -1.10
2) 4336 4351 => 0.23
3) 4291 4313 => 4.81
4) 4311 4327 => 0.28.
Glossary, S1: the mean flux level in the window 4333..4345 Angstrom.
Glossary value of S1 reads 17.6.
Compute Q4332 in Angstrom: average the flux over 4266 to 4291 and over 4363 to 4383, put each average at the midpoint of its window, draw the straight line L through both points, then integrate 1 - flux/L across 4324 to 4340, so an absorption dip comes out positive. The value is 0.36 Angstrom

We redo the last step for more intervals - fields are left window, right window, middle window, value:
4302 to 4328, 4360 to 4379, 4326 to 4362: -2.0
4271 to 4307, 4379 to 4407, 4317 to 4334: -2.2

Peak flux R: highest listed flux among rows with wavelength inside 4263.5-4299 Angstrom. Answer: 20.22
